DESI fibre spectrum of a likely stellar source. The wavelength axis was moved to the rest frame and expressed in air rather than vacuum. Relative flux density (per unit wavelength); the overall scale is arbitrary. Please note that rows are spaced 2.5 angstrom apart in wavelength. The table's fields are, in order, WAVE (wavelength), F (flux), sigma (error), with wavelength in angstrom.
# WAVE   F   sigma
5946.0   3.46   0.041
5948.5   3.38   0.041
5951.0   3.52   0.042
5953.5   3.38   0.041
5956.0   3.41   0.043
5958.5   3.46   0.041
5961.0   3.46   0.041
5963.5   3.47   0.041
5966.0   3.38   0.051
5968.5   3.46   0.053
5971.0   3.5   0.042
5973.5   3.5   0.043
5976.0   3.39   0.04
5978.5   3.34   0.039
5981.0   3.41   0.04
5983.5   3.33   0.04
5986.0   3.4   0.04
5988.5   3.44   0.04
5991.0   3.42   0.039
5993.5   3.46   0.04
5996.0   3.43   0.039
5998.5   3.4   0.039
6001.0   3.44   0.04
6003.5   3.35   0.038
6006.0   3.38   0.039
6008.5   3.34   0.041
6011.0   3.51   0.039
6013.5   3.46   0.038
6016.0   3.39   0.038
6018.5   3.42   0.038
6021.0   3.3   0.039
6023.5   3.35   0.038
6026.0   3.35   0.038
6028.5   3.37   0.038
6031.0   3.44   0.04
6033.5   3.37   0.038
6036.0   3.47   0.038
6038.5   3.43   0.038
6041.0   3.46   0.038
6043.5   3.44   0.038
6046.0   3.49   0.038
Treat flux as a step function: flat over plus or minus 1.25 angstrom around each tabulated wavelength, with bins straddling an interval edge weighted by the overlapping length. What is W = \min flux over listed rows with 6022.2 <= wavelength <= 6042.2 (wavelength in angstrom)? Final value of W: 3.35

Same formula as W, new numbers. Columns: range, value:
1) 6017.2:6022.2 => 3.3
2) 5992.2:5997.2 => 3.43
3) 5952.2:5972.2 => 3.38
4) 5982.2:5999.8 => 3.33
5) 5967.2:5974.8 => 3.46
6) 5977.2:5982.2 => 3.34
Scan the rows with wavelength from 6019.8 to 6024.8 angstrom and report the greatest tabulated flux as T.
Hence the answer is 3.35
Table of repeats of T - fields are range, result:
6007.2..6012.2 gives 3.51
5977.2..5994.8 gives 3.46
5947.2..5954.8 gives 3.52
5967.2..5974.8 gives 3.5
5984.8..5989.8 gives 3.44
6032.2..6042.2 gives 3.47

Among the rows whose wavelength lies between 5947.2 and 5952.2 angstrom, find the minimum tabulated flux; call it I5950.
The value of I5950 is 3.38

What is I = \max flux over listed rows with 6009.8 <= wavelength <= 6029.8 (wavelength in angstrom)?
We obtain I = 3.51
